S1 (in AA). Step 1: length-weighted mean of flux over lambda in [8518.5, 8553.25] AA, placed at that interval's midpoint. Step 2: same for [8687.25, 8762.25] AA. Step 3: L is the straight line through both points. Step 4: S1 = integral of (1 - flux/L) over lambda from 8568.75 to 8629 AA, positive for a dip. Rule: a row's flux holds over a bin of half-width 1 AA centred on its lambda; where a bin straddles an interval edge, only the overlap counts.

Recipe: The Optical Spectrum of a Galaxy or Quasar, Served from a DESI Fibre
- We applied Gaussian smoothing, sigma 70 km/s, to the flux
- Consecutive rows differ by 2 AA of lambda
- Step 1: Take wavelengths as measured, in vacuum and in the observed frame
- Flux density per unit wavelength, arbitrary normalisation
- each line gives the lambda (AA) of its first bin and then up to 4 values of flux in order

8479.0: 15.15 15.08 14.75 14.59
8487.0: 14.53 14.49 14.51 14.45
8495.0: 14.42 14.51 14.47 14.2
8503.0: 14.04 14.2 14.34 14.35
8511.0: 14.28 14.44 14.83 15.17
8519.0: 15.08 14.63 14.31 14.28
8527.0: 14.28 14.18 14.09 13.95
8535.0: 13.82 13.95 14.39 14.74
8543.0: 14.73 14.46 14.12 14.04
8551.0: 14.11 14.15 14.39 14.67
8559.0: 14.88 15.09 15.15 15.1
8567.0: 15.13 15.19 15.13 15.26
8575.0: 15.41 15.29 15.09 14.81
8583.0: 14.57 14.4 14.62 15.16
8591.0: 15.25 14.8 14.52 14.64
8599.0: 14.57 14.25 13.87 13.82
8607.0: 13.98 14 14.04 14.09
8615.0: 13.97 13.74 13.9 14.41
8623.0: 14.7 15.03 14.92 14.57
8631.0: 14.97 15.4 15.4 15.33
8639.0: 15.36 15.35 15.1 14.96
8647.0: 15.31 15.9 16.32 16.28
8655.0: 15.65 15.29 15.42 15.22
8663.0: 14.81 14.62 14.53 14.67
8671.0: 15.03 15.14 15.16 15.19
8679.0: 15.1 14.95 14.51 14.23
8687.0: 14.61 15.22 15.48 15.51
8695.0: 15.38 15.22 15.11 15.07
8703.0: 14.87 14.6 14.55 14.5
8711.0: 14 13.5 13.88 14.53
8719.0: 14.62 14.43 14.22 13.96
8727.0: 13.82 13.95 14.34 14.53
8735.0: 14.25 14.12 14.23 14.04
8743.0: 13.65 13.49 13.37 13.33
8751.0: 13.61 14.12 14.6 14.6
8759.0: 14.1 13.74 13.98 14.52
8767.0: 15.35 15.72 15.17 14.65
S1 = -1.13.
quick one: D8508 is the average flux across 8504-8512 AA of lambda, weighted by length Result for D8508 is 14.3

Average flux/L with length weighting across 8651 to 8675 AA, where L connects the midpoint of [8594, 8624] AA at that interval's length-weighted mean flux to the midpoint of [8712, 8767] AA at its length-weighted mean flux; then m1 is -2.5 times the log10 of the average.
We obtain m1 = -0.08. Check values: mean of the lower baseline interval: 14.2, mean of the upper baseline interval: 14.1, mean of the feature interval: 15.2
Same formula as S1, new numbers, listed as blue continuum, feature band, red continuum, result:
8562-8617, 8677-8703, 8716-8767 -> -1.3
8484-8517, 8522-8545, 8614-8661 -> 0.5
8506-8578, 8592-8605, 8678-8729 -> 0.2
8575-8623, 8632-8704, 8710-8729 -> -4.7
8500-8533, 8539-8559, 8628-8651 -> 0.3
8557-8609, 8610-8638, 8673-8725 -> 0.3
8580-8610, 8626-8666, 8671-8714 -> -1.7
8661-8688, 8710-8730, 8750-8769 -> 0.7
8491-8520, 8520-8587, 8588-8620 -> -1.0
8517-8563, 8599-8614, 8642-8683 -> 0.8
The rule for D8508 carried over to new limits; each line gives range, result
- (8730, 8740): 14.3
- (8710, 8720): 14.1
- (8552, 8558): 14.4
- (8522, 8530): 14.3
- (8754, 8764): 14.2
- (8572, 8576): 15.3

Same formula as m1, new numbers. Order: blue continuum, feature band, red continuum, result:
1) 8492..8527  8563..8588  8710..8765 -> -0.05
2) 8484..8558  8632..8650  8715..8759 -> -0.08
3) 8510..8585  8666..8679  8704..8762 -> -0.05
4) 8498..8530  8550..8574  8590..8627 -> -0.03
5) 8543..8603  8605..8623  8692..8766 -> 0.04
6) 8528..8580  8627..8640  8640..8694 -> -0.01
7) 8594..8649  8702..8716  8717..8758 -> 0.00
